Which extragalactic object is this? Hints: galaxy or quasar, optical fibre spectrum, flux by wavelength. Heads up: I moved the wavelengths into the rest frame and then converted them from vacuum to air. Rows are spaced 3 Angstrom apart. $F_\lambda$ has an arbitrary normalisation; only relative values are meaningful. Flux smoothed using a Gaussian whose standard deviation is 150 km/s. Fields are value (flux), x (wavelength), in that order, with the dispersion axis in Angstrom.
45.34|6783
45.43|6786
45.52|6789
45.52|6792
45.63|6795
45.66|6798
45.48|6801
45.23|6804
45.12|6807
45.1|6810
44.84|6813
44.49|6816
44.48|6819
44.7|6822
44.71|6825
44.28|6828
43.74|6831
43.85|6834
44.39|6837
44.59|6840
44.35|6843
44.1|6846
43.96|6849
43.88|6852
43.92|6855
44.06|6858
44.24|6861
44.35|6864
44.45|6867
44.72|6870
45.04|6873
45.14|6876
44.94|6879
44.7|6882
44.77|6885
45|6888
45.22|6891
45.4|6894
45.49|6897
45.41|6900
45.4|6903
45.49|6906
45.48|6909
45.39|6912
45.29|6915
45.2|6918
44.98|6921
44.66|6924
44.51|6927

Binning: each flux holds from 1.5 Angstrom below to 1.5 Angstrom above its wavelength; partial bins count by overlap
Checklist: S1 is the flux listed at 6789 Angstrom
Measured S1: 45.52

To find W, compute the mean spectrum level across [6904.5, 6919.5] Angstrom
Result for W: 45.4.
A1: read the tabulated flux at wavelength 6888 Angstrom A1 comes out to 45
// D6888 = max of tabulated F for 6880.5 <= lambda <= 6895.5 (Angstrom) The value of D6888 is 45.4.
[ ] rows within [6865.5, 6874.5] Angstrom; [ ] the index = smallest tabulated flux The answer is 44.45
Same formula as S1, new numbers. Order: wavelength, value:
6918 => 45.2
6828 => 44.28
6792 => 45.52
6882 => 44.7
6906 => 45.49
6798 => 45.66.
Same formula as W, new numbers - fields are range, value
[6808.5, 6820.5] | 44.7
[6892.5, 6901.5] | 45.4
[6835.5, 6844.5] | 44.4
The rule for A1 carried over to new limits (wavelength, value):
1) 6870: 44.72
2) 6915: 45.29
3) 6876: 45.14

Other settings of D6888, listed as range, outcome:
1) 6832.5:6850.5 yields 44.59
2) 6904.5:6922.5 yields 45.49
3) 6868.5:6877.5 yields 45.14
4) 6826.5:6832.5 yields 44.28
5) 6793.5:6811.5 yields 45.66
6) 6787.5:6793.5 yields 45.52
